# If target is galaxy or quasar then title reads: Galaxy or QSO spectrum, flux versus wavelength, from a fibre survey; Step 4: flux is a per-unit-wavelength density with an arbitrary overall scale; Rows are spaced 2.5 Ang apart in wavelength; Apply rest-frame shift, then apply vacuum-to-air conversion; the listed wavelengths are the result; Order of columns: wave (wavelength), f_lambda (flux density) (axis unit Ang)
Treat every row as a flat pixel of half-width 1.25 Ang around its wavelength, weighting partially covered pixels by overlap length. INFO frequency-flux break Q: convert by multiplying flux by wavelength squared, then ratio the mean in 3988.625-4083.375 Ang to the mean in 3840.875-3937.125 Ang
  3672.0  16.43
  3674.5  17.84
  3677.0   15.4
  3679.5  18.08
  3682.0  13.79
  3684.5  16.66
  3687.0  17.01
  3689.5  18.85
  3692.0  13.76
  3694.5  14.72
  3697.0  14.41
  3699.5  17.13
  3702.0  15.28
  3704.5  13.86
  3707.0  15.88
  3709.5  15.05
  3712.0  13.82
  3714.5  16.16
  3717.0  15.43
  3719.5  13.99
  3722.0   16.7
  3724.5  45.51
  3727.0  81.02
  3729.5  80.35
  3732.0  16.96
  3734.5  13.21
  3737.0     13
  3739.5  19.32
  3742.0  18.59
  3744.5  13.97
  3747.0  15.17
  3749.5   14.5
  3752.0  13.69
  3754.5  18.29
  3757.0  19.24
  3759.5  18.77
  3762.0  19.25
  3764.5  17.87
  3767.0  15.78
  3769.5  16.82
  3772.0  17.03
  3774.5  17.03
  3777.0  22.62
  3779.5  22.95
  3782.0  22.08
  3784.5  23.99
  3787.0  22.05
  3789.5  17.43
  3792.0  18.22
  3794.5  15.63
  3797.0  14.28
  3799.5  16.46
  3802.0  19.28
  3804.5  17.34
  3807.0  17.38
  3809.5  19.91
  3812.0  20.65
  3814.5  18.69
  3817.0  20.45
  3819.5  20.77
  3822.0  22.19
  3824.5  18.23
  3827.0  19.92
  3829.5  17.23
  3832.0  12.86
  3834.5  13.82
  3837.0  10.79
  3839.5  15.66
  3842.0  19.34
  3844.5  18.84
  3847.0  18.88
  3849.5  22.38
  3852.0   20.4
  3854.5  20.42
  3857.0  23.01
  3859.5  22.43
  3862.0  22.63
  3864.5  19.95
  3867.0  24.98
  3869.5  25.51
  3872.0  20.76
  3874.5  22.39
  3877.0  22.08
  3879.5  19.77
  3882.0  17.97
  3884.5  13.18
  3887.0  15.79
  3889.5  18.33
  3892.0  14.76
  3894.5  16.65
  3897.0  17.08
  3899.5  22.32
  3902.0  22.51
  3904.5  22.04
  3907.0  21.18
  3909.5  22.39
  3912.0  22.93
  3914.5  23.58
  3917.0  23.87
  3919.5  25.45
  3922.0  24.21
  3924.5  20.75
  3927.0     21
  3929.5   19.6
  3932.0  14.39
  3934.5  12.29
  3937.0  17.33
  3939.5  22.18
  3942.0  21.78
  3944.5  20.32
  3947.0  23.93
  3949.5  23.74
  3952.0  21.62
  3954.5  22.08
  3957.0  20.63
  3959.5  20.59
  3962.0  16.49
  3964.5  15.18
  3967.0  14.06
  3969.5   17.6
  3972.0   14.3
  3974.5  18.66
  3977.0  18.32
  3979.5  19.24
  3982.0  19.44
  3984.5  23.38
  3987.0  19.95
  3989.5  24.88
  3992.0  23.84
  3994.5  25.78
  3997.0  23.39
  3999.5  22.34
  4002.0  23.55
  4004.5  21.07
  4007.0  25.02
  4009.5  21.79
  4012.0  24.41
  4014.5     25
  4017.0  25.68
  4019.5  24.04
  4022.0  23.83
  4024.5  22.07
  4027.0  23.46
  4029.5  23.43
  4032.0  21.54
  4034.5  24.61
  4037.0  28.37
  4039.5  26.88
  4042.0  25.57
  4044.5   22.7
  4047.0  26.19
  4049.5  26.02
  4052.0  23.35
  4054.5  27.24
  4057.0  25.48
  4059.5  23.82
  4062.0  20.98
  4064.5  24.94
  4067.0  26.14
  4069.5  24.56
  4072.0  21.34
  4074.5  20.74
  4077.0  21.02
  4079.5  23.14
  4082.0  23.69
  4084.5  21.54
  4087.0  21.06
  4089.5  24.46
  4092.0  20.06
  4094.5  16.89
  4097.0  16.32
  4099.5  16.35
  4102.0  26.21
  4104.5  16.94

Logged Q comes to 1.3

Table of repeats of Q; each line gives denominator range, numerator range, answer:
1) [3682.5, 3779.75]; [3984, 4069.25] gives 1.38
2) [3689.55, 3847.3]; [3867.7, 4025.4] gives 1.16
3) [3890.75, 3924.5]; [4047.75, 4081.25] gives 1.20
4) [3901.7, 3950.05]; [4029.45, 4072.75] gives 1.24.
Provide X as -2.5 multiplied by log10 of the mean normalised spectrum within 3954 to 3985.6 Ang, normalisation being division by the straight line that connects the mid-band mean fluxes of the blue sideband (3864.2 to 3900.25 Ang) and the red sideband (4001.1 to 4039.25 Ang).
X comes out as 0.21 mag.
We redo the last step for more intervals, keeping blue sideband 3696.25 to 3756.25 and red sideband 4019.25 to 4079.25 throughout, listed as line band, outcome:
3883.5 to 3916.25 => 0.19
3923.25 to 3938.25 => 0.31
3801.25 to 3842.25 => 0.26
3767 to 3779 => 0.22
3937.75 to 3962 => 0.10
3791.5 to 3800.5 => 0.38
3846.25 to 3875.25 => 0.05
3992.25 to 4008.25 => 0.01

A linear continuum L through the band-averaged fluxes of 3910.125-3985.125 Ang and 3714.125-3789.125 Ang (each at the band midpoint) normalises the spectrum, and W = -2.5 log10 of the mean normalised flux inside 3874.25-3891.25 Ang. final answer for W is 0.15 mag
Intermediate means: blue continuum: 22.7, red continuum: 20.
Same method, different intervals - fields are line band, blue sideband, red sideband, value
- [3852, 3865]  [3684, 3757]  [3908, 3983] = -0.07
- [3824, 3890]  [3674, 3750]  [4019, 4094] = 0.15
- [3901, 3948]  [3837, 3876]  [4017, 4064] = 0.05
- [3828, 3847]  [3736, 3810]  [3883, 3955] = 0.20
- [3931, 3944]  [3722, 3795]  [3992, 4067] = 0.32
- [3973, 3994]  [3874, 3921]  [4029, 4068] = 0.09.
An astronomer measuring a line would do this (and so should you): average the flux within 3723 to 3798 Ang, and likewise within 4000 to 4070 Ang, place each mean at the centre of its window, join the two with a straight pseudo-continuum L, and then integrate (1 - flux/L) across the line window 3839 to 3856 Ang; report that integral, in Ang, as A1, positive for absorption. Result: 2.68 Ang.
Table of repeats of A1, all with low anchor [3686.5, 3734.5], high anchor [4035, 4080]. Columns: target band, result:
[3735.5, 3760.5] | 7.84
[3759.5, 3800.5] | 8.91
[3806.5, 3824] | 2.88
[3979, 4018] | 1.90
